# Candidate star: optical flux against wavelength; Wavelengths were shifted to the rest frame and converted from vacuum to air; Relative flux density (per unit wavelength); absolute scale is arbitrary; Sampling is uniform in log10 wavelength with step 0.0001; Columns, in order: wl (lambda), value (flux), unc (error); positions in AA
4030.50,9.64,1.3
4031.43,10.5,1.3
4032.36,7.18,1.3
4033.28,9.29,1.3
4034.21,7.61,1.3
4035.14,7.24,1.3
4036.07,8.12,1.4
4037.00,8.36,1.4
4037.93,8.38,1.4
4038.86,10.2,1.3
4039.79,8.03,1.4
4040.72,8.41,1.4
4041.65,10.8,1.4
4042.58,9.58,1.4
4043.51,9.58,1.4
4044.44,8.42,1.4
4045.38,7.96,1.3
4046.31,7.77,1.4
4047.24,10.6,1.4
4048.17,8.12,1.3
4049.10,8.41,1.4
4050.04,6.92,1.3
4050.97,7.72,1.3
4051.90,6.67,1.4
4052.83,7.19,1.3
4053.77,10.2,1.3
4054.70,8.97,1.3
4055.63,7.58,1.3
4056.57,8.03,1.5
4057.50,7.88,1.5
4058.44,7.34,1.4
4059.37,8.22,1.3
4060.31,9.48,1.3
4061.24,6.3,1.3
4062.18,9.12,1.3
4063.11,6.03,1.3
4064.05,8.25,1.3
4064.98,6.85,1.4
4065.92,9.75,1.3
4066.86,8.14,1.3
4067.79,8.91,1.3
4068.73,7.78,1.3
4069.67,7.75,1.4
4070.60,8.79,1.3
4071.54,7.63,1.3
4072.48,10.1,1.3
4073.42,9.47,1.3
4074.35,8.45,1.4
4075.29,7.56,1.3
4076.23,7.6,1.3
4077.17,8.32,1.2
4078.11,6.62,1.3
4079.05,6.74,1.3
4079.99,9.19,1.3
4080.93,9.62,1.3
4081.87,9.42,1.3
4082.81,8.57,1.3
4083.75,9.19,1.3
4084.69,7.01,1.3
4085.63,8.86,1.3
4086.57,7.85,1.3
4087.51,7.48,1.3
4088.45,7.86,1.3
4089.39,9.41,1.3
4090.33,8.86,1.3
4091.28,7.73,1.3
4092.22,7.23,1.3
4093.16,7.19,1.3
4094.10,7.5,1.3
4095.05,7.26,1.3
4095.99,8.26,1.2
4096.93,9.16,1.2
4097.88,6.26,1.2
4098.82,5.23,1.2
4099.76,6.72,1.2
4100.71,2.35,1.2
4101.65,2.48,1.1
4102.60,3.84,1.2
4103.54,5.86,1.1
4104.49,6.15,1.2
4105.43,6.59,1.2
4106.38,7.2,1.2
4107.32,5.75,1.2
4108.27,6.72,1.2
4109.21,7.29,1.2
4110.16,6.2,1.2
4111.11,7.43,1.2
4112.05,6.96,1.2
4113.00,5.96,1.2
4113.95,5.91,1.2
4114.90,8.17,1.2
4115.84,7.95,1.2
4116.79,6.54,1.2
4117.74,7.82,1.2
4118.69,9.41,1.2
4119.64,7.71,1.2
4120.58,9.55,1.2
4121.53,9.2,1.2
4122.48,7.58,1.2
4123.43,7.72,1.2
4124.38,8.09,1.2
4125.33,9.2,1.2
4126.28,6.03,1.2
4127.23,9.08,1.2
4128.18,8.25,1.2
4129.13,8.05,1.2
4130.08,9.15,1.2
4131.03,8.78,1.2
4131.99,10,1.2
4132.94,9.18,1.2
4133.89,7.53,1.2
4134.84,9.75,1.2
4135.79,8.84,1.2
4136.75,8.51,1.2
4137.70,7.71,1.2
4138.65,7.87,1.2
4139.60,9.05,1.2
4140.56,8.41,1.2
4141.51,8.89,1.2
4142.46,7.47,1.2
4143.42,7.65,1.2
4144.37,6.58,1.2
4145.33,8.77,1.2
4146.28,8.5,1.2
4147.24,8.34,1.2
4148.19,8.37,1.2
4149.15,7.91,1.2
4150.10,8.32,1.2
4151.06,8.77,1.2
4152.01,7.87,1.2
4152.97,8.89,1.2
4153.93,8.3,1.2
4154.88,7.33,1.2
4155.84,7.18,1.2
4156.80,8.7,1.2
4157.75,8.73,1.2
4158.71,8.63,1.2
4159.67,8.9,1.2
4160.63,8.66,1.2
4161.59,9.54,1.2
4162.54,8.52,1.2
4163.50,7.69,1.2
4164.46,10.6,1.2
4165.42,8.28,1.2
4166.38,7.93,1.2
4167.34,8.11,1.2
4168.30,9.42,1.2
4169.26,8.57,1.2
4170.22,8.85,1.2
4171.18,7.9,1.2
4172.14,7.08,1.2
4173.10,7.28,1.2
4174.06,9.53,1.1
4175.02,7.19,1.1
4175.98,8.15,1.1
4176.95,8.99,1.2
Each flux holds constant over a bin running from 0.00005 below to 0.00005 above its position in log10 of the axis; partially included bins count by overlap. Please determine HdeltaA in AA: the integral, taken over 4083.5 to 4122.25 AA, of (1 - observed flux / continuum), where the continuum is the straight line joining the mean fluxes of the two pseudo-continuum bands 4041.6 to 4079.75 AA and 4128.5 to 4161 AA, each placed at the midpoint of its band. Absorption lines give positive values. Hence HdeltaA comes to 5.5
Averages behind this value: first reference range 8.21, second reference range 8.4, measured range 7.12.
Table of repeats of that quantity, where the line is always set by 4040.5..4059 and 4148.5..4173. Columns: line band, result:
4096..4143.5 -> 5.3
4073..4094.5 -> 0.6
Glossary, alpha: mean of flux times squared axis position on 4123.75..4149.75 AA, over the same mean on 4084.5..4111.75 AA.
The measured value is 1.25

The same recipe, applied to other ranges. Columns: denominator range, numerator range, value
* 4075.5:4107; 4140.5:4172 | 1.19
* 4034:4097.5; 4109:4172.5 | 1.03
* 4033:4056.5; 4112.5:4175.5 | 1.03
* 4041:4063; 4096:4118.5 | 0.78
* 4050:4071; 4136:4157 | 1.06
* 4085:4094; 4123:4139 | 1.08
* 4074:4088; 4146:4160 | 1.05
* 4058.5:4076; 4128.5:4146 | 1.06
